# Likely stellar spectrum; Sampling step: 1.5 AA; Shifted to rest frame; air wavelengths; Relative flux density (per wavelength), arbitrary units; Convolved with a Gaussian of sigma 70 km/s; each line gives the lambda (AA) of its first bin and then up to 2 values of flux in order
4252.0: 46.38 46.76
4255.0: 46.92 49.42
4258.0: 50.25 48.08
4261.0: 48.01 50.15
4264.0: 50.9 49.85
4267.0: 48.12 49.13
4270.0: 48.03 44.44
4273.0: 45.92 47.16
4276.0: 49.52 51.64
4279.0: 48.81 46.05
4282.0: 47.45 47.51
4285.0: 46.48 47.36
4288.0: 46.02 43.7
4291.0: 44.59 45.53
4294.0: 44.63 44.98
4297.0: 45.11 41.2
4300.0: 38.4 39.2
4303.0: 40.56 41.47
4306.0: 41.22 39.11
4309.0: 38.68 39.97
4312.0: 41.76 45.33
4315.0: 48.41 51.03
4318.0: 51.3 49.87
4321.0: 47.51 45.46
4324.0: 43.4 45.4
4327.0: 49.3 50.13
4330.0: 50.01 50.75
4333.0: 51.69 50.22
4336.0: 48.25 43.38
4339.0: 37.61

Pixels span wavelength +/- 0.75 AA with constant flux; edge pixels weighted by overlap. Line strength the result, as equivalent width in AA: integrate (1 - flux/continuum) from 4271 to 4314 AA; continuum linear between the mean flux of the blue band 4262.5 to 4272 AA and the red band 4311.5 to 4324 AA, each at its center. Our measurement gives 3.4 AA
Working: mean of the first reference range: 48.7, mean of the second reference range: 47.4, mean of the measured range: 44.3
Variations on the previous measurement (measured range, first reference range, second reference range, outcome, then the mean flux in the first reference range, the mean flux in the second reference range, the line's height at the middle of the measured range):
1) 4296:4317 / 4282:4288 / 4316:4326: 2.32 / 47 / 47.7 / 47.4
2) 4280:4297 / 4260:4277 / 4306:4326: 0.41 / 48.3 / 45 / 46.9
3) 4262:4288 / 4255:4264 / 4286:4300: -0.63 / 49.1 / 44.4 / 46.9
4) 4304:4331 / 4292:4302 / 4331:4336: 0.88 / 42.7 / 50.5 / 47.1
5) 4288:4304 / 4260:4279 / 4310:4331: 1.65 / 48.6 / 47.2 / 47.9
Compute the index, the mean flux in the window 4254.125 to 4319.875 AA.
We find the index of 46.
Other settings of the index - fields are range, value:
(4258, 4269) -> 49.3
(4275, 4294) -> 47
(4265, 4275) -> 47.5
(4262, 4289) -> 48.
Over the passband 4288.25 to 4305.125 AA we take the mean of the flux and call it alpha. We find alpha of 42.8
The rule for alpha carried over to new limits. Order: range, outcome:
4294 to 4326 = 43.8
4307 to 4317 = 43.4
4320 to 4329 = 46.9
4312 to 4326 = 47.3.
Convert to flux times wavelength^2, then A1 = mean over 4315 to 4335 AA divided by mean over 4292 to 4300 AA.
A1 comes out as 1.13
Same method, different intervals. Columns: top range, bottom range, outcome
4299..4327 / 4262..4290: 0.93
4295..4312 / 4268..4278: 0.87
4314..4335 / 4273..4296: 1.06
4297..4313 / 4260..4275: 0.85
